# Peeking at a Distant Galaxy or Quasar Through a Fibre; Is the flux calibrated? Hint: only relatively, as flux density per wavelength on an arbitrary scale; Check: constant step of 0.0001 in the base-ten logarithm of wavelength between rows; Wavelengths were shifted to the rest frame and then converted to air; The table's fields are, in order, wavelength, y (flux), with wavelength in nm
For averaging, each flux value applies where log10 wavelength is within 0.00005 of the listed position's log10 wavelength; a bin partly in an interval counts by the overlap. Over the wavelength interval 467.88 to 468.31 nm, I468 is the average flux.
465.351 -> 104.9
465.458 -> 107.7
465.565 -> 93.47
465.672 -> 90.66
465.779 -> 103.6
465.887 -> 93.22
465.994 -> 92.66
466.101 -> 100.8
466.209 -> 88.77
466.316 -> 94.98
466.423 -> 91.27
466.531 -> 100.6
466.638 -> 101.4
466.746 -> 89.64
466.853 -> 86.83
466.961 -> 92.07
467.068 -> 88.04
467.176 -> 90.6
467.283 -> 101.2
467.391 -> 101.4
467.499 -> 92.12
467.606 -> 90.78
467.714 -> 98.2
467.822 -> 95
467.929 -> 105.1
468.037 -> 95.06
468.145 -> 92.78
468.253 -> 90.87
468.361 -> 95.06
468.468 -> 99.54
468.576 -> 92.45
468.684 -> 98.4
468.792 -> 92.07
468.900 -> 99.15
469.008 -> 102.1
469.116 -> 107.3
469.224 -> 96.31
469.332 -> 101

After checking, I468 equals 95.7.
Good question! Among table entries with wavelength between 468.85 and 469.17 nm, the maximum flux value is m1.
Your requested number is 107.3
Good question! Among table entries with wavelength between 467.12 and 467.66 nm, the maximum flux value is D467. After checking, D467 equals 101.4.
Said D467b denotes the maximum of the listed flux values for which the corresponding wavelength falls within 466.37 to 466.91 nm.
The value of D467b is 101.4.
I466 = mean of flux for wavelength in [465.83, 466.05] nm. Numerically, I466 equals 93.1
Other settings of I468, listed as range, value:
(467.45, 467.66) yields 91.7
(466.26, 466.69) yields 97.1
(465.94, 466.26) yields 94.1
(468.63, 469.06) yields 97.9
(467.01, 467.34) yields 93.4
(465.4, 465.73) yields 97.7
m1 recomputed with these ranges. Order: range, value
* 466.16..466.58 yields 100.6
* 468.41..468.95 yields 99.54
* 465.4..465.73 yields 107.7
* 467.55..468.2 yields 105.1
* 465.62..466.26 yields 103.6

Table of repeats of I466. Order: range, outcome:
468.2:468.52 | 95.3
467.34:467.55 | 96.6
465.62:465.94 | 95.7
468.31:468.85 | 95.6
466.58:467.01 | 92.6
